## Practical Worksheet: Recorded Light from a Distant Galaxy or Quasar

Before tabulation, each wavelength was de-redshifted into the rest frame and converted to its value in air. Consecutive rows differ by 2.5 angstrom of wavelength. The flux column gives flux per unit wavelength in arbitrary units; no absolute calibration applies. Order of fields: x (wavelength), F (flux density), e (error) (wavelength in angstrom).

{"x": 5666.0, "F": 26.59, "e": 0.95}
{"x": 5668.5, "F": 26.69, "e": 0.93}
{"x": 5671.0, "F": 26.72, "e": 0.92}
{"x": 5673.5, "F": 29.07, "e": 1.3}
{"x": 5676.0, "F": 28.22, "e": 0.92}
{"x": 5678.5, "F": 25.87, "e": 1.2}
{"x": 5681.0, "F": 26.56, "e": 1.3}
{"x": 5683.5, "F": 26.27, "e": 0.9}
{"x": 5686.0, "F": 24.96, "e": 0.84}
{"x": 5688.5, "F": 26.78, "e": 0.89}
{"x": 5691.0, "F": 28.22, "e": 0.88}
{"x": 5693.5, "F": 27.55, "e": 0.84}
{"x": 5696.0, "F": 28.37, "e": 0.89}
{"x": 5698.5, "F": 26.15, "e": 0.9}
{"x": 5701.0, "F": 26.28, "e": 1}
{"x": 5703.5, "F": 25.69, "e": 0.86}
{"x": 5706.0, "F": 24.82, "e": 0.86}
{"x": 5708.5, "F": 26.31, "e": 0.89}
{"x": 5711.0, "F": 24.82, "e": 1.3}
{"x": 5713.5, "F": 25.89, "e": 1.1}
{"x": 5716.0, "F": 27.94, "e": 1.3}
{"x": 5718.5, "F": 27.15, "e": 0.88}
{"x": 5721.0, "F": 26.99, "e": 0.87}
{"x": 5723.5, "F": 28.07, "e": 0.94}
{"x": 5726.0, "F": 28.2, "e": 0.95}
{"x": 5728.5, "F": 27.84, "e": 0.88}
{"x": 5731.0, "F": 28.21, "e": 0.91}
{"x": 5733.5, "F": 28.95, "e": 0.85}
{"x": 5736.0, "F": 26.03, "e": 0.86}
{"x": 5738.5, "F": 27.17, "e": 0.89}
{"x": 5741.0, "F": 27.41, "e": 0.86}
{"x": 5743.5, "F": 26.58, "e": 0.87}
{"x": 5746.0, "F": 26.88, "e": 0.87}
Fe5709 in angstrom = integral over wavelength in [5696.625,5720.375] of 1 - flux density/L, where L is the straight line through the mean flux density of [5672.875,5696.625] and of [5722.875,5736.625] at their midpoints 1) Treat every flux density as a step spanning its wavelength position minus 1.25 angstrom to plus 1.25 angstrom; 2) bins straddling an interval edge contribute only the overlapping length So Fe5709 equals 1.2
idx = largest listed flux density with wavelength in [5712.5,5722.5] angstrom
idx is 27.94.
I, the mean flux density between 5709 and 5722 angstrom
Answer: 26.5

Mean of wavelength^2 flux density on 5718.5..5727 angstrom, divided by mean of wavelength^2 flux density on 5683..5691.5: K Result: 1.1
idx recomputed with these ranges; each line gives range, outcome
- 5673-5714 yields 29.07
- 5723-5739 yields 28.95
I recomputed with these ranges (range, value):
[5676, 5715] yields 26.4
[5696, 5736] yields 26.9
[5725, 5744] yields 27.6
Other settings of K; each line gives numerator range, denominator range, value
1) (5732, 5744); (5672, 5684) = 1.02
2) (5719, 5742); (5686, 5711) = 1.05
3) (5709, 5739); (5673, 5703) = 1.02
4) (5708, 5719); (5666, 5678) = 0.98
